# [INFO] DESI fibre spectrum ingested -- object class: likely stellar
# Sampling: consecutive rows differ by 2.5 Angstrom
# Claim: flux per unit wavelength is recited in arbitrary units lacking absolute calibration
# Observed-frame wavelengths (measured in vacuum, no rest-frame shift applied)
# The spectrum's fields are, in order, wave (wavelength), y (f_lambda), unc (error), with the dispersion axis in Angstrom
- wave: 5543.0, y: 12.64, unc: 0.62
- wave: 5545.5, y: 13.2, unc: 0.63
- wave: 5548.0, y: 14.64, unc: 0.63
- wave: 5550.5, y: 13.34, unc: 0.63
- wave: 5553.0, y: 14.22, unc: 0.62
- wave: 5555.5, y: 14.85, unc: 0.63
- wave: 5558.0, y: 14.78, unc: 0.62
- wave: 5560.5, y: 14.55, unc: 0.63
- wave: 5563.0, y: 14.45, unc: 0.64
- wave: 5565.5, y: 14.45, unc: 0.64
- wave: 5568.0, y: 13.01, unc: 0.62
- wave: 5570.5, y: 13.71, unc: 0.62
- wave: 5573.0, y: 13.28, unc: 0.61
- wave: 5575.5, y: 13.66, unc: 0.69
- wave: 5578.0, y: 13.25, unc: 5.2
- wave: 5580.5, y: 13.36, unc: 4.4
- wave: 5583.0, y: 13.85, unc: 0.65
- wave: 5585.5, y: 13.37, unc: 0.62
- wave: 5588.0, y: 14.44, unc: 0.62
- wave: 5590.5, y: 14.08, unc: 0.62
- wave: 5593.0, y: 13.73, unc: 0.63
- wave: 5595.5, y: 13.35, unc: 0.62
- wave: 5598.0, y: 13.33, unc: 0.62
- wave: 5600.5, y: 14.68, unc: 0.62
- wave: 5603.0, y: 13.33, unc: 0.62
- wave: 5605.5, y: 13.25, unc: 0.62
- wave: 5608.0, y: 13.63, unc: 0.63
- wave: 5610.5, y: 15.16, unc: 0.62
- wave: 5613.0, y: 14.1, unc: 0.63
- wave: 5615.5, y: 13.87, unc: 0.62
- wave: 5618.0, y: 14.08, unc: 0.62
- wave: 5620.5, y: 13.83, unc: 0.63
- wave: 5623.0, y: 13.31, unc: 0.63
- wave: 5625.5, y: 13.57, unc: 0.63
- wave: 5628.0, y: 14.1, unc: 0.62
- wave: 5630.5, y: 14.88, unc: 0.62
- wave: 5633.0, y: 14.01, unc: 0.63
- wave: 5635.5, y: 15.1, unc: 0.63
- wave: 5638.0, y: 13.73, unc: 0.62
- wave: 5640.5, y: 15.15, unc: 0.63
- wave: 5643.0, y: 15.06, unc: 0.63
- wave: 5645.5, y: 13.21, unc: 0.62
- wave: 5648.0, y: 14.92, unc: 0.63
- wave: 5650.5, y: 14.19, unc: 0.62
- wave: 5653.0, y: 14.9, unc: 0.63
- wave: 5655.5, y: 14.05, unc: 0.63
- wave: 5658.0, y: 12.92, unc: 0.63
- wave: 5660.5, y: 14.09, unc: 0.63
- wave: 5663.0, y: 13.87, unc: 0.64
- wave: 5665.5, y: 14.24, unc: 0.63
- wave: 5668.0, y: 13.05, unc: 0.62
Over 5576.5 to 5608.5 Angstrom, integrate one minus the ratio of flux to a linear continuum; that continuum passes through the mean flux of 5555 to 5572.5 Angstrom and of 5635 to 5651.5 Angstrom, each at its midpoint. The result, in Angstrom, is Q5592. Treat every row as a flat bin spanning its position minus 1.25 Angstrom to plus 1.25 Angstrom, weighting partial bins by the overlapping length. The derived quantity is 1.4 Angstrom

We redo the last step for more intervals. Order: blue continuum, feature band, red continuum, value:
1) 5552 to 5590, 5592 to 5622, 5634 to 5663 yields 0.5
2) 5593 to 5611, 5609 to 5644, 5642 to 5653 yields -0.4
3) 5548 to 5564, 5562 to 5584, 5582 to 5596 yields 0.7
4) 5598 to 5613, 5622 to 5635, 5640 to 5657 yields 0.2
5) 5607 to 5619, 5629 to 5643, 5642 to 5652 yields -0.3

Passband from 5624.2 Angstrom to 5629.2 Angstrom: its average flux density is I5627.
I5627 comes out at 13.8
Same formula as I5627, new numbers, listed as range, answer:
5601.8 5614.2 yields 13.9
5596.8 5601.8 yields 14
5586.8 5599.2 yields 13.8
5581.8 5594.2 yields 13.9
